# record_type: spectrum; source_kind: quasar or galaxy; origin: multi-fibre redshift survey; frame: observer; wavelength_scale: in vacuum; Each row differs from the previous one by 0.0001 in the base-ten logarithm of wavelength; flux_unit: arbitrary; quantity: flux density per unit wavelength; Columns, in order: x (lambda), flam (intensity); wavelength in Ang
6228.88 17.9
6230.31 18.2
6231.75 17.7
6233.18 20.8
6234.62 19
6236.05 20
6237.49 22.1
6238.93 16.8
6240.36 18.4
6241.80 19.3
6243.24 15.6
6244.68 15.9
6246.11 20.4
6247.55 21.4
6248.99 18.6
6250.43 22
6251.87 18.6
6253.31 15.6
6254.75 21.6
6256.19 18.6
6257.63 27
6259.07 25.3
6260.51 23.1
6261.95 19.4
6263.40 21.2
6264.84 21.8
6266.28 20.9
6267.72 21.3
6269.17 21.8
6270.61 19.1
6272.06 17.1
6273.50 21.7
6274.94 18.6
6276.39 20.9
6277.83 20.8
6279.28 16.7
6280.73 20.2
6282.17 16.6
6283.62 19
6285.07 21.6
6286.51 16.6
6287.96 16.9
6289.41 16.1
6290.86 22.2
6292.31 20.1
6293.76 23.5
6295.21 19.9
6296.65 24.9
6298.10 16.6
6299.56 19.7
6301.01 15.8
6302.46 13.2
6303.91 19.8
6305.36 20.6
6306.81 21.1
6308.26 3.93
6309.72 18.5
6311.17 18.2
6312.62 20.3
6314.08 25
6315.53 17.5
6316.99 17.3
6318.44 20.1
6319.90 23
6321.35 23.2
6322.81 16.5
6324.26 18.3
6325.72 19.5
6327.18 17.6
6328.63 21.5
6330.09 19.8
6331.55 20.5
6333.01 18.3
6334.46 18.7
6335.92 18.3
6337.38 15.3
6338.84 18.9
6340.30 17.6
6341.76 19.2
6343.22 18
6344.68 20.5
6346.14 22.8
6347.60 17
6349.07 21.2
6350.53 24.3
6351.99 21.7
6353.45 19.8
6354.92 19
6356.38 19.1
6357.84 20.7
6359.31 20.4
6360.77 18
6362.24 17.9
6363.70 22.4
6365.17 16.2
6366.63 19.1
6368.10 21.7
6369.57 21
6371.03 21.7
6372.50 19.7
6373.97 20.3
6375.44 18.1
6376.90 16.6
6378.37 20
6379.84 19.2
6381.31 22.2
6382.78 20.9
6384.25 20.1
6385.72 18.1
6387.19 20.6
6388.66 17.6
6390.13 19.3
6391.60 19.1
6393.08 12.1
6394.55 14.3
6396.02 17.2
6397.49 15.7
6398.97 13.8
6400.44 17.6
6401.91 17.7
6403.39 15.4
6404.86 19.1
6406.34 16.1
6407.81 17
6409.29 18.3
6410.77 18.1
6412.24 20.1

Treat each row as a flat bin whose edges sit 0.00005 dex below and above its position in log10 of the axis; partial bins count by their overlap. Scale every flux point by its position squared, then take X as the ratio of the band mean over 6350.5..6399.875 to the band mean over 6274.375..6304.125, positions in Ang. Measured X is 1.02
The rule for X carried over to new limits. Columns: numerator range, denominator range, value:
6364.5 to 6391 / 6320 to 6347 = 1.03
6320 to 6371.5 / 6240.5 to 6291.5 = 1.02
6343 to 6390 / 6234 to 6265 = 1.03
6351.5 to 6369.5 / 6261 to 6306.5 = 1.03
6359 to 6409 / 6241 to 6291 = 0.97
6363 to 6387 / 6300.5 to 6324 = 1.10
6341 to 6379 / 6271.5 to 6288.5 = 1.08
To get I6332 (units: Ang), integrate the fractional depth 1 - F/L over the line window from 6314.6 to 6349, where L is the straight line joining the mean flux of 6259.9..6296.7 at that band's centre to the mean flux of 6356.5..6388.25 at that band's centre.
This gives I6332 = 1.1 Ang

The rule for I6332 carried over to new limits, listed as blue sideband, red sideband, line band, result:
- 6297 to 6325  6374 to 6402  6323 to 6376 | -3.9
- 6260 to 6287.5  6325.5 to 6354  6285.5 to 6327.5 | 1.8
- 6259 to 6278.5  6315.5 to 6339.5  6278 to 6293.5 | 1.1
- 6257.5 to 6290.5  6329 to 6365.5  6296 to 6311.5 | 1.9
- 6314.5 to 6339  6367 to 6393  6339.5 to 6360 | -0.8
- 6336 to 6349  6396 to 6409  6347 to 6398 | -4.3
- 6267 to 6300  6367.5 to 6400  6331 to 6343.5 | 0.5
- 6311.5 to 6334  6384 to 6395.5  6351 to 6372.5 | -1.7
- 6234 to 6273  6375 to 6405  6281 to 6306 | 0.5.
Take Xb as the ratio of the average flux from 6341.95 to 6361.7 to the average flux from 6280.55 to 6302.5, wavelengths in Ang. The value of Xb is 1.1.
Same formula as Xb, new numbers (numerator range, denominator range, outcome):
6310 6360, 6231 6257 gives 1.03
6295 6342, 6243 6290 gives 0.95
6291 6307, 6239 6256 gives 1.04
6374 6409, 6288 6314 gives 0.96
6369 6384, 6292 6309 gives 1.10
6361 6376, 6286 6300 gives 1.00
